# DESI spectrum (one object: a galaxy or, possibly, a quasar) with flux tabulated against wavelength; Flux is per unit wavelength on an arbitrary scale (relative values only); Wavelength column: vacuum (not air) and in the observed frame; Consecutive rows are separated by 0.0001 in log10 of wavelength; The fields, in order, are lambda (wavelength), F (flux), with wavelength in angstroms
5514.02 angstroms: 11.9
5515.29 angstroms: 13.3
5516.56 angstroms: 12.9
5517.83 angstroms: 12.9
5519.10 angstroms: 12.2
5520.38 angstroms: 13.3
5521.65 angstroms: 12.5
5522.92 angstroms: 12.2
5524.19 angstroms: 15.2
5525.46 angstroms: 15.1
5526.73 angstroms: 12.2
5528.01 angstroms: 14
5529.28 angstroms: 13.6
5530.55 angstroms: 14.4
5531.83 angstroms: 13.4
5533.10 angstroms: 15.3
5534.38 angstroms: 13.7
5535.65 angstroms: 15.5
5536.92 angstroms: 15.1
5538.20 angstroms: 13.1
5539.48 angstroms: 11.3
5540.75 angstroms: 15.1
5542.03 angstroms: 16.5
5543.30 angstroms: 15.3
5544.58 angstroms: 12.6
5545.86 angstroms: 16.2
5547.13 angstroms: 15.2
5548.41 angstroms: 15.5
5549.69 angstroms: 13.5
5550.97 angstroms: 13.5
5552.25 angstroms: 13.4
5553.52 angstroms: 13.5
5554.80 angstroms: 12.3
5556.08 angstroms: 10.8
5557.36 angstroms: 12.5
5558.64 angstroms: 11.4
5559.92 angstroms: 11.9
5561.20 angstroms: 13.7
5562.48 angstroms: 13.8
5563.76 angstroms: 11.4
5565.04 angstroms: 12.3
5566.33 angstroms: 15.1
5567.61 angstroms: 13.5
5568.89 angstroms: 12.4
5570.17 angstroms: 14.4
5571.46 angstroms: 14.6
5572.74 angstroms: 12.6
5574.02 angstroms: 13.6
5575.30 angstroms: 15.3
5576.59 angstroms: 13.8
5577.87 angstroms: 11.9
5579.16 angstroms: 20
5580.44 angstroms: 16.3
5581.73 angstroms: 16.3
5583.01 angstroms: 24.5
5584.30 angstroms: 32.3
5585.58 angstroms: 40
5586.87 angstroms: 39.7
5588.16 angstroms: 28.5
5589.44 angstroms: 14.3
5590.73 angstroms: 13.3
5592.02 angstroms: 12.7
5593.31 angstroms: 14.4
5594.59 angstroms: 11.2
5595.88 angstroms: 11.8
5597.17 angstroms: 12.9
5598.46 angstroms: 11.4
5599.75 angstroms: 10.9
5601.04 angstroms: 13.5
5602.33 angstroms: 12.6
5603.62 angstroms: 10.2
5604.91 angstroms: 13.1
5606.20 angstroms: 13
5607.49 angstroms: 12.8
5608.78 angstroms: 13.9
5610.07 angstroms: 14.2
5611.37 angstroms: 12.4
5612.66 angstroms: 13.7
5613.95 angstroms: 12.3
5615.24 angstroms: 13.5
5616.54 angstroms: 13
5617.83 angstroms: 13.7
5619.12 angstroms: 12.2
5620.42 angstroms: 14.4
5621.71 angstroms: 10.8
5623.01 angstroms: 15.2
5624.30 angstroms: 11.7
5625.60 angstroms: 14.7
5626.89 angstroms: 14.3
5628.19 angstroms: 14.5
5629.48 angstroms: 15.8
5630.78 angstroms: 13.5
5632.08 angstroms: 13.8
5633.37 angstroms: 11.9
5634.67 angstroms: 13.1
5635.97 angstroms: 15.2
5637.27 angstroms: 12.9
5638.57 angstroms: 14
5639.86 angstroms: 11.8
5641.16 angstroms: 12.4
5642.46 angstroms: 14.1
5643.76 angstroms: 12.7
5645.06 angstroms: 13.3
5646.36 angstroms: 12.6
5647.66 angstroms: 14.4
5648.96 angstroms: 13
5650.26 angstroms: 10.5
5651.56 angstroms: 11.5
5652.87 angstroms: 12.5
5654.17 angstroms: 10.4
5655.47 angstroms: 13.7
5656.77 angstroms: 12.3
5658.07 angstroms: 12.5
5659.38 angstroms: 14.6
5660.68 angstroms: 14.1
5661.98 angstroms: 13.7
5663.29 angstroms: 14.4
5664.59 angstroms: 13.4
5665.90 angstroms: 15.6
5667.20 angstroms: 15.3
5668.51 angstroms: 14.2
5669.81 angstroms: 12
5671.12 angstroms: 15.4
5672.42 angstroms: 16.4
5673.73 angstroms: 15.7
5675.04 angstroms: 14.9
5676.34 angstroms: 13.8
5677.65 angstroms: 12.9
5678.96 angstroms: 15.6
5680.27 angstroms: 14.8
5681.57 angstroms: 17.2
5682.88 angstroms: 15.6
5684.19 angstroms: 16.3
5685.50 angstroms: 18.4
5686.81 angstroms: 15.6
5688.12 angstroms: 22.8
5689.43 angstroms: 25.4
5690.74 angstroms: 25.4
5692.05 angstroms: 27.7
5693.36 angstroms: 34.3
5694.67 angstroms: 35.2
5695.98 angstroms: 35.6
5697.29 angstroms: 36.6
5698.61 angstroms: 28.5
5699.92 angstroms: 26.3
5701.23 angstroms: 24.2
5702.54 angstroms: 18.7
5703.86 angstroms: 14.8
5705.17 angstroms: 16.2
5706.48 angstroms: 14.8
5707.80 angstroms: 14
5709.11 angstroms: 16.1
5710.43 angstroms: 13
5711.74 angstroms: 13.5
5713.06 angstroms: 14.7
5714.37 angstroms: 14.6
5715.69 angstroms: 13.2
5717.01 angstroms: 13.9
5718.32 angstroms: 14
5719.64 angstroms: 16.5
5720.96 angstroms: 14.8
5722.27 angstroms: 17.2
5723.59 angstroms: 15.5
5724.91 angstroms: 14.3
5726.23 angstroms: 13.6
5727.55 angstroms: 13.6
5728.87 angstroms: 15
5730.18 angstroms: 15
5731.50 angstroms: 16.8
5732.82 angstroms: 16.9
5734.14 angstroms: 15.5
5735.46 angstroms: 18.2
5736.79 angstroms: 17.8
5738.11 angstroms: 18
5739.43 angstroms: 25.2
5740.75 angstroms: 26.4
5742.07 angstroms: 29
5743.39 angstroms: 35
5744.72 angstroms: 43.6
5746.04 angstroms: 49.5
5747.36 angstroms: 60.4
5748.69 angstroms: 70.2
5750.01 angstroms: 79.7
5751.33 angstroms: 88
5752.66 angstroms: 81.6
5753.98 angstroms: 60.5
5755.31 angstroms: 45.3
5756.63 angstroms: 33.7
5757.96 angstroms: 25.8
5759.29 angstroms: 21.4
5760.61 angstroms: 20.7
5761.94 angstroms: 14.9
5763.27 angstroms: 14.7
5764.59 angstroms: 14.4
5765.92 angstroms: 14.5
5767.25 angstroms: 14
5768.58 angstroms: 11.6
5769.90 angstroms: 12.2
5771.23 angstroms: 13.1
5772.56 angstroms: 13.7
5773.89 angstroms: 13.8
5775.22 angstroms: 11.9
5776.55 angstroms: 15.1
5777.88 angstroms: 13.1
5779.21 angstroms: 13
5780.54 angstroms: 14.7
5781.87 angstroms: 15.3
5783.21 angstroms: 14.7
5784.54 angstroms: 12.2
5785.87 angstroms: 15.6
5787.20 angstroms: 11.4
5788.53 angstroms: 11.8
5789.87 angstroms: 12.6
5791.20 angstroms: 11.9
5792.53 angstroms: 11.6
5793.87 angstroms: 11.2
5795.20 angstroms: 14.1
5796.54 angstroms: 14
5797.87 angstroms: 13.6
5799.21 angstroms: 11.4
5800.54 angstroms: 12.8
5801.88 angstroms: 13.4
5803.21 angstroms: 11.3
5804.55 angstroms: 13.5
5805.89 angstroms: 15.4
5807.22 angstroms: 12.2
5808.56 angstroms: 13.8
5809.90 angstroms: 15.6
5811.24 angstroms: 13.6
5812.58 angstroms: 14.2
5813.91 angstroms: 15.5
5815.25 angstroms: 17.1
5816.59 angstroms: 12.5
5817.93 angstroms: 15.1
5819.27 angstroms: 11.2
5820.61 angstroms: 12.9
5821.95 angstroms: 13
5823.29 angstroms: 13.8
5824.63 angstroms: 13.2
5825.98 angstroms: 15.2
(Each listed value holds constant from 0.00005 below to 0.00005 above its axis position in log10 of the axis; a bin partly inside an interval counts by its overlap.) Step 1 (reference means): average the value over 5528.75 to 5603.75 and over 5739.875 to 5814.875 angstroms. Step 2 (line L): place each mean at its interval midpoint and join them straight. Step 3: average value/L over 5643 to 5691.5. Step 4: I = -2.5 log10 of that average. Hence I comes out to 0.270 mag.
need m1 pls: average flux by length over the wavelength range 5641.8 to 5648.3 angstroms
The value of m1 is 13.4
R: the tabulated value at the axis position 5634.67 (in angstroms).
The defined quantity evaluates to 13.1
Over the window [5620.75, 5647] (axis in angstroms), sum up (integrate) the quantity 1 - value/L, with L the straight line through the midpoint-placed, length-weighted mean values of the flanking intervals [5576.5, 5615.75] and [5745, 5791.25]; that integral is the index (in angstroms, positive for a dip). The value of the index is 7.6 angstroms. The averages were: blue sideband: 16.5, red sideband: 27.4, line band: 13.4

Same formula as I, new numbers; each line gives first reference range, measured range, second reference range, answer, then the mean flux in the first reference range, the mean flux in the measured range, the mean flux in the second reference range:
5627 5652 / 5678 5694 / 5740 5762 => 0.32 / 13.2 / 20.6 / 47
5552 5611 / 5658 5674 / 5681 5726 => 0.27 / 15.4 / 14.4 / 19.8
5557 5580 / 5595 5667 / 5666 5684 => 0.10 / 13.6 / 13.1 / 15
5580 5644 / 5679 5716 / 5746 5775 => 0.25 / 15.2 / 20.8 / 34.5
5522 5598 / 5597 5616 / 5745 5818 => 0.31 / 15.4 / 12.7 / 22.3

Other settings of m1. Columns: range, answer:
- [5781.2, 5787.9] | 13.8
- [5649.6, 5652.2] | 11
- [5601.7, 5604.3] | 11.4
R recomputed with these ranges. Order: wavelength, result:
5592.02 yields 12.7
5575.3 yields 15.3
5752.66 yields 81.6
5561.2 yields 13.7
